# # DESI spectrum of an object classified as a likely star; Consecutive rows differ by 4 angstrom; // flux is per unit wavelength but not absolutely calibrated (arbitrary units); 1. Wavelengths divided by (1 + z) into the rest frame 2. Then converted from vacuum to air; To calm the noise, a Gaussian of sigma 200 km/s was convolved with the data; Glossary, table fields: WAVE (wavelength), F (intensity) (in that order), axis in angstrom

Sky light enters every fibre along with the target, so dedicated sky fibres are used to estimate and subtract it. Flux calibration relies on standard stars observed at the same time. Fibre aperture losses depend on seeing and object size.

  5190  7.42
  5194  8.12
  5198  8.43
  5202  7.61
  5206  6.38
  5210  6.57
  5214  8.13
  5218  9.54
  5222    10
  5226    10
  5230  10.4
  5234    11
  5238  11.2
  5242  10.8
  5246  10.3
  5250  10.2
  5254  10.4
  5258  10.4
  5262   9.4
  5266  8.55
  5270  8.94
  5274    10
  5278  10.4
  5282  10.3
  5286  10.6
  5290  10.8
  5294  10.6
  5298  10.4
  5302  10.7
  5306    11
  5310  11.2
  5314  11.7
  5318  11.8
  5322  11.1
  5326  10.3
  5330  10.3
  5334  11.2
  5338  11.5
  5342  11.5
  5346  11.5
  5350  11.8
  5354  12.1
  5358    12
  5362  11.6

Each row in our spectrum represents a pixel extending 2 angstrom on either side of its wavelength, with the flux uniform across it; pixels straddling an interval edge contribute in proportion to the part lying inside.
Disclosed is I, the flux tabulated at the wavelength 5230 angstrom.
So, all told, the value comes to 10.4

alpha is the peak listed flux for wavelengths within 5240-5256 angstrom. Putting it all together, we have 10.8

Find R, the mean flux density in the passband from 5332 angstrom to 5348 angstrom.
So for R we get 11.4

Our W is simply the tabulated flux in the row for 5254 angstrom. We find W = 10.4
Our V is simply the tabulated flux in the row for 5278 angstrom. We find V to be 10.4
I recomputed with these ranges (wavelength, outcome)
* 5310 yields 11.2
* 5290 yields 10.8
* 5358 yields 12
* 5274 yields 10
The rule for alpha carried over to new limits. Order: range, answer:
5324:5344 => 11.5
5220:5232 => 10.4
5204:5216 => 8.13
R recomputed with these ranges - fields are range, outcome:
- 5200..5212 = 6.85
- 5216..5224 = 9.77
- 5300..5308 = 10.8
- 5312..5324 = 11.5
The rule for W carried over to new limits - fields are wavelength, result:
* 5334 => 11.2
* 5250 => 10.2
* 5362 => 11.6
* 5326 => 10.3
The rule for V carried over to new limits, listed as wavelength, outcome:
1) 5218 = 9.54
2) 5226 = 10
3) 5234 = 11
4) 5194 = 8.12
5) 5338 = 11.5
